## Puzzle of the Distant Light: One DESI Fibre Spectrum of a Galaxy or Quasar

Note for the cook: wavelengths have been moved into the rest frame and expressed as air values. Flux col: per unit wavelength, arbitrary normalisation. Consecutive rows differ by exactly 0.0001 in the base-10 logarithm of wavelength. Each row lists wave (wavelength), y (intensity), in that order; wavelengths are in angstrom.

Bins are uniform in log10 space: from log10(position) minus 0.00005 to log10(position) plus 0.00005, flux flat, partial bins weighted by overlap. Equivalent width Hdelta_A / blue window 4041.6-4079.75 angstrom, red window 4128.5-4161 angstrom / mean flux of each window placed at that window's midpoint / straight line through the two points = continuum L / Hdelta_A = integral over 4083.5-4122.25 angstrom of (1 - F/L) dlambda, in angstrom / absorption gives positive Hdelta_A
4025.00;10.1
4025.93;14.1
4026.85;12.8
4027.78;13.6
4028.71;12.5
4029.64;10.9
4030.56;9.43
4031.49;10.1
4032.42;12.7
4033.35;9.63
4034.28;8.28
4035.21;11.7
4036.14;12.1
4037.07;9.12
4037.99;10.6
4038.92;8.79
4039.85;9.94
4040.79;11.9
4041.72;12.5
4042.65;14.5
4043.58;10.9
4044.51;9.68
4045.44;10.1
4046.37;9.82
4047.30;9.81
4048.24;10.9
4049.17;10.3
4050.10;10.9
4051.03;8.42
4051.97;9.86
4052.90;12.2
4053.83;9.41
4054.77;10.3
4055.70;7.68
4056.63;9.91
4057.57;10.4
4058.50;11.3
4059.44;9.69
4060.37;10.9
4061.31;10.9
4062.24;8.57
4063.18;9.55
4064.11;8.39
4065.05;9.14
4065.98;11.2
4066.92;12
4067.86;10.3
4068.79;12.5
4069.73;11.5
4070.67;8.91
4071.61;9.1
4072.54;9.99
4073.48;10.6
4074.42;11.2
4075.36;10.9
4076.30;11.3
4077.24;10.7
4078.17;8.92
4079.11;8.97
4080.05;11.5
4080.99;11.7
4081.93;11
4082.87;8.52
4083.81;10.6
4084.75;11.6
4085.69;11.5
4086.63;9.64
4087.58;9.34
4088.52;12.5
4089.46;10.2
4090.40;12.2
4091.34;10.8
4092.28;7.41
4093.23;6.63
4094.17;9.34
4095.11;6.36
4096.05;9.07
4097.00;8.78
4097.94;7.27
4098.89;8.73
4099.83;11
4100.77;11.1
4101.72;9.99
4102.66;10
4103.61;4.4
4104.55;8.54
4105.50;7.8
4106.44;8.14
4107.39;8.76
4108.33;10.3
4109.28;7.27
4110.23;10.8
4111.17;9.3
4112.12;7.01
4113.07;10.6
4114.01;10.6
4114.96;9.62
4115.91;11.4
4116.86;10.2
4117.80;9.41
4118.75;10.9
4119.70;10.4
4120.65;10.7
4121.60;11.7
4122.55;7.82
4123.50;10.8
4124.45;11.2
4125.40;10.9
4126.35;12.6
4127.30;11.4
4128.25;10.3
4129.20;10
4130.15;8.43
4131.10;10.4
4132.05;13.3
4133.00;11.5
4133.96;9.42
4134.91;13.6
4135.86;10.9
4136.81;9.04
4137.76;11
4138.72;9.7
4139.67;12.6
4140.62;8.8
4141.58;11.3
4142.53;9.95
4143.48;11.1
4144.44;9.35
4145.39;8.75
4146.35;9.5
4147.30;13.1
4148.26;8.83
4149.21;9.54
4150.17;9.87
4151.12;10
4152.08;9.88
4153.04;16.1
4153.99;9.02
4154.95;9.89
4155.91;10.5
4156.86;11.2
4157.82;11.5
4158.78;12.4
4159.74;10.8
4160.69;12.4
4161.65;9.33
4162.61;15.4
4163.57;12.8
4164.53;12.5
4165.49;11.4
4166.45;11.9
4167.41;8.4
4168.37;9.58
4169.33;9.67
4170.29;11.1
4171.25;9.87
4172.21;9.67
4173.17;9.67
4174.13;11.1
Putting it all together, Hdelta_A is 3.6 angstrom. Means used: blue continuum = 10.3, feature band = 9.55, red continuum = 10.7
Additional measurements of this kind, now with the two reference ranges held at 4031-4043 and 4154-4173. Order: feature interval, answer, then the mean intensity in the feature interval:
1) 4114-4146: 1.2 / 10.6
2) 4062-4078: 0.8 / 10.3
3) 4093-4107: 3.1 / 8.51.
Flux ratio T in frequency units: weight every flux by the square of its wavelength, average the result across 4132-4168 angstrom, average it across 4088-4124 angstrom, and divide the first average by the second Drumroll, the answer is 1.19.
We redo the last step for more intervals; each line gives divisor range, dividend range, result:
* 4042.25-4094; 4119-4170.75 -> 1.09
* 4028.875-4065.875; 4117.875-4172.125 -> 1.10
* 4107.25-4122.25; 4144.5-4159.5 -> 1.09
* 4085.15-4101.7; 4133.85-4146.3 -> 1.12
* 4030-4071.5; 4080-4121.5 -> 0.95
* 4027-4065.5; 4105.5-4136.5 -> 1.02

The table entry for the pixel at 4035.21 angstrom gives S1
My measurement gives 11.7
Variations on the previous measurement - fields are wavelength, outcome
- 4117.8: 9.41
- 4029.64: 10.9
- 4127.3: 11.4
